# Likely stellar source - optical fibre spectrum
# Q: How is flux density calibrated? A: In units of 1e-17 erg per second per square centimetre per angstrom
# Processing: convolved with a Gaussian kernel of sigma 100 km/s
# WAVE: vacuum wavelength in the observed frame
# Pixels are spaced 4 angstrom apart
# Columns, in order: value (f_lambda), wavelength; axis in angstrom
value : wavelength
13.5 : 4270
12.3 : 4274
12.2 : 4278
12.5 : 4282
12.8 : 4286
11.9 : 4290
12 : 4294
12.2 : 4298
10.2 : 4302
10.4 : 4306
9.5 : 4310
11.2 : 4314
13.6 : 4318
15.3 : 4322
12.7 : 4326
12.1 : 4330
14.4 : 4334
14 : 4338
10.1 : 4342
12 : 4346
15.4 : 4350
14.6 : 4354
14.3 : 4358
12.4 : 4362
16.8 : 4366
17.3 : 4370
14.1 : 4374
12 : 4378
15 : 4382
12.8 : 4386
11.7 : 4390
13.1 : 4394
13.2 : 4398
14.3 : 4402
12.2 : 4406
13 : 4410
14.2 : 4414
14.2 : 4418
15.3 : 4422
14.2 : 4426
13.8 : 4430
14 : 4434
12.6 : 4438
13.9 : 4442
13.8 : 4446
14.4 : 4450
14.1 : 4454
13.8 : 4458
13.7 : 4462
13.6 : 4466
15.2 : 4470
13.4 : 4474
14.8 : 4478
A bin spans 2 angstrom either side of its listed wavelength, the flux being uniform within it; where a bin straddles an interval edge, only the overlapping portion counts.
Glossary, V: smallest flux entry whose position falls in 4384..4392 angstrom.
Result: 11.7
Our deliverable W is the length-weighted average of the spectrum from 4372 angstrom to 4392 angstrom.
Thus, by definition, 13.1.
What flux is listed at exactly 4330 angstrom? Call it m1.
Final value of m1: 12.1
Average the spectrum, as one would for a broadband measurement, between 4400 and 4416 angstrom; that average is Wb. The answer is 13.4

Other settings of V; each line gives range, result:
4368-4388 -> 12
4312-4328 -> 11.2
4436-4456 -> 12.6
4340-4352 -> 10.1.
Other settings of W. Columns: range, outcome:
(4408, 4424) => 14.2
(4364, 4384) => 15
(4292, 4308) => 11.2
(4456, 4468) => 13.7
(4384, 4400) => 12.7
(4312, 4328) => 13.2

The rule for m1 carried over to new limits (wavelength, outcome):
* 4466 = 13.6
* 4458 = 13.8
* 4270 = 13.5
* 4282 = 12.5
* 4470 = 15.2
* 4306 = 10.4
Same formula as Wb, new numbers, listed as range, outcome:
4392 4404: 13.5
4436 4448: 13.4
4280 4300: 12.3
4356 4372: 15.2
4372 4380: 13.1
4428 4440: 13.5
